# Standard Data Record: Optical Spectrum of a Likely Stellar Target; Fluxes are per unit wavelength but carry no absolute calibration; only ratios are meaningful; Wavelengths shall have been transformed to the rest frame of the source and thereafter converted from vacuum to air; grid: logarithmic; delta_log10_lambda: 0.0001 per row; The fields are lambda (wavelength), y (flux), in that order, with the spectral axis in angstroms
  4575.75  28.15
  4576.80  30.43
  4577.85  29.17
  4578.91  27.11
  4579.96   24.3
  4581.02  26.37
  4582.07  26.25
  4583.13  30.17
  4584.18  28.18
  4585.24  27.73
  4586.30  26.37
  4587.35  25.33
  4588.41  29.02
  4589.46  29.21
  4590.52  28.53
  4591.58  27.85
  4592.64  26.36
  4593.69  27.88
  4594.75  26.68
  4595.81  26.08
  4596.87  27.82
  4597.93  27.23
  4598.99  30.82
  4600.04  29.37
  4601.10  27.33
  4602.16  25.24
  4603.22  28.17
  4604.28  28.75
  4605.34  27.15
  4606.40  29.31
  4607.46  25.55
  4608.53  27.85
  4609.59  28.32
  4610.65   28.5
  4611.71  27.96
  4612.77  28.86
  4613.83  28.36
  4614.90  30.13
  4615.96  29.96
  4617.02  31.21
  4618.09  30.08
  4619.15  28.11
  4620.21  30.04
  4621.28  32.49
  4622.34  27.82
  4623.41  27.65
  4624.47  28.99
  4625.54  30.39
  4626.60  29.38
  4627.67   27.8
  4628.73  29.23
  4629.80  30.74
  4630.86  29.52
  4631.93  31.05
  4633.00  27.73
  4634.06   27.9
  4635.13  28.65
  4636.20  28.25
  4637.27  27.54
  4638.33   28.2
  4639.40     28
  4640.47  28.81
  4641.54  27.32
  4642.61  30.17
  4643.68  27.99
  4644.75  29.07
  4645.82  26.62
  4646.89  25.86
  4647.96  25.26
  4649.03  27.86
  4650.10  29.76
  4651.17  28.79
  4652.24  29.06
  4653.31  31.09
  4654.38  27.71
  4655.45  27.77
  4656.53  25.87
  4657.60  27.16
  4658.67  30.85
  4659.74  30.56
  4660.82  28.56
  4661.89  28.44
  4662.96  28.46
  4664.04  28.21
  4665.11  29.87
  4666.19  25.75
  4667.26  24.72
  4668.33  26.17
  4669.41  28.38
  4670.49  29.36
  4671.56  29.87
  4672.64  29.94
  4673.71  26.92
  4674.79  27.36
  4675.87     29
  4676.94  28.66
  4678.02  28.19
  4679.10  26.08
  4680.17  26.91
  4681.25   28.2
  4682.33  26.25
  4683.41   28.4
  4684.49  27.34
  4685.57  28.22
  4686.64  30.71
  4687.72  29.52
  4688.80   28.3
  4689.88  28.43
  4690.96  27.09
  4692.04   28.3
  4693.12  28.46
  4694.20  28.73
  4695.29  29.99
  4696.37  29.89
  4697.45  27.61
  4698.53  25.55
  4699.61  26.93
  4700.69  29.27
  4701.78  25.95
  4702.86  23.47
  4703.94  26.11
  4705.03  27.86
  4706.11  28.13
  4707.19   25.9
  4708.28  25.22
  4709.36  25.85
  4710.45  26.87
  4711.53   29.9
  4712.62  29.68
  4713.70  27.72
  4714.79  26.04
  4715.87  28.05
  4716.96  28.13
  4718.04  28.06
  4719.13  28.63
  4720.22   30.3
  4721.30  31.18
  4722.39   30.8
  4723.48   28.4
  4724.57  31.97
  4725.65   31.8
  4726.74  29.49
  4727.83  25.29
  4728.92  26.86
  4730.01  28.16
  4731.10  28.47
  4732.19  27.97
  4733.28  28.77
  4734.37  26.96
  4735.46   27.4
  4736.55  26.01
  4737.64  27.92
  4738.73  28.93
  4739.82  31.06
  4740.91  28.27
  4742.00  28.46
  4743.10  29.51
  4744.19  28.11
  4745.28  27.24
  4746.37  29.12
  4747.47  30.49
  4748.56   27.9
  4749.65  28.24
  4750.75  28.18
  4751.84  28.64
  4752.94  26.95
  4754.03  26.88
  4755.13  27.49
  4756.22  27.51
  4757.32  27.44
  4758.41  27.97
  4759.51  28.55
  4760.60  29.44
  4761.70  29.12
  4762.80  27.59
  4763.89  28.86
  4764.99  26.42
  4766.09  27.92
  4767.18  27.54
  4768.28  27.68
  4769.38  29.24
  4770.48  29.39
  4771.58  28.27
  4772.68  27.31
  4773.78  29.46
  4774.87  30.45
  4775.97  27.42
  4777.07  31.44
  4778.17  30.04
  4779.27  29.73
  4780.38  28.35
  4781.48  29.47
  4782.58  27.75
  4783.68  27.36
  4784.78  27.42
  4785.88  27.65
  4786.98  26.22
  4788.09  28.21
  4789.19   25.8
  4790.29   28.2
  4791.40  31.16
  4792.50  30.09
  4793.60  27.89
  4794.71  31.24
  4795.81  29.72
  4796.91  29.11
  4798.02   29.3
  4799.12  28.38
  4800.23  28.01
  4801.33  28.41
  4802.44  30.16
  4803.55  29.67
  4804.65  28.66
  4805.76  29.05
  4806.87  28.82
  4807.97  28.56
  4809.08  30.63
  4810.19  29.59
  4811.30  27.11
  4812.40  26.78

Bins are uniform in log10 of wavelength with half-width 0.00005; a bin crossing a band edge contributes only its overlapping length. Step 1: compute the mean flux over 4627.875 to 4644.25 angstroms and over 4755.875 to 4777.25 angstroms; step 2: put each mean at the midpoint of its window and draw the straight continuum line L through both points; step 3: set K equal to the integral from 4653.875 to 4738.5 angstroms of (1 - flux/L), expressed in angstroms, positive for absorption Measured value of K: 1.6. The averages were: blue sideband 28.7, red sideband 28.4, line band 28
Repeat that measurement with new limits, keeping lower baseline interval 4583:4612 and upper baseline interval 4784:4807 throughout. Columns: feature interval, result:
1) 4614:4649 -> -1.1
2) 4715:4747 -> -0.3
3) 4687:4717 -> 0.7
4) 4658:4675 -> -0.1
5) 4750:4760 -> 0.3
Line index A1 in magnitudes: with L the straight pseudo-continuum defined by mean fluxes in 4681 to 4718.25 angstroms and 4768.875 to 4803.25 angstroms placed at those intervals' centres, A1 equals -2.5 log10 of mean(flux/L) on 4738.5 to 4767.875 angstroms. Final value 0.004 mag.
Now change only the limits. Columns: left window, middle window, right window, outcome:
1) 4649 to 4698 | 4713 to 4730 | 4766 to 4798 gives -0.01 mag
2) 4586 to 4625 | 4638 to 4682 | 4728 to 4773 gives 0.00 mag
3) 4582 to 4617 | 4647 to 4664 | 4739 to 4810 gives -0.01 mag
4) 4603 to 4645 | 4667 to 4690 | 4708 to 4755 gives 0.02 mag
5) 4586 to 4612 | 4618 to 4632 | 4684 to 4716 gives -0.07 mag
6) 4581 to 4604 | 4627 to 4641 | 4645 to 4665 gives -0.03 mag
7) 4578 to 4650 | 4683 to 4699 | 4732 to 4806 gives 0.00 mag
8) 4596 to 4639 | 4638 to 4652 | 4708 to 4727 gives 0.03 mag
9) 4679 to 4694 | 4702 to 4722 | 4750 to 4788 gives 0.02 mag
